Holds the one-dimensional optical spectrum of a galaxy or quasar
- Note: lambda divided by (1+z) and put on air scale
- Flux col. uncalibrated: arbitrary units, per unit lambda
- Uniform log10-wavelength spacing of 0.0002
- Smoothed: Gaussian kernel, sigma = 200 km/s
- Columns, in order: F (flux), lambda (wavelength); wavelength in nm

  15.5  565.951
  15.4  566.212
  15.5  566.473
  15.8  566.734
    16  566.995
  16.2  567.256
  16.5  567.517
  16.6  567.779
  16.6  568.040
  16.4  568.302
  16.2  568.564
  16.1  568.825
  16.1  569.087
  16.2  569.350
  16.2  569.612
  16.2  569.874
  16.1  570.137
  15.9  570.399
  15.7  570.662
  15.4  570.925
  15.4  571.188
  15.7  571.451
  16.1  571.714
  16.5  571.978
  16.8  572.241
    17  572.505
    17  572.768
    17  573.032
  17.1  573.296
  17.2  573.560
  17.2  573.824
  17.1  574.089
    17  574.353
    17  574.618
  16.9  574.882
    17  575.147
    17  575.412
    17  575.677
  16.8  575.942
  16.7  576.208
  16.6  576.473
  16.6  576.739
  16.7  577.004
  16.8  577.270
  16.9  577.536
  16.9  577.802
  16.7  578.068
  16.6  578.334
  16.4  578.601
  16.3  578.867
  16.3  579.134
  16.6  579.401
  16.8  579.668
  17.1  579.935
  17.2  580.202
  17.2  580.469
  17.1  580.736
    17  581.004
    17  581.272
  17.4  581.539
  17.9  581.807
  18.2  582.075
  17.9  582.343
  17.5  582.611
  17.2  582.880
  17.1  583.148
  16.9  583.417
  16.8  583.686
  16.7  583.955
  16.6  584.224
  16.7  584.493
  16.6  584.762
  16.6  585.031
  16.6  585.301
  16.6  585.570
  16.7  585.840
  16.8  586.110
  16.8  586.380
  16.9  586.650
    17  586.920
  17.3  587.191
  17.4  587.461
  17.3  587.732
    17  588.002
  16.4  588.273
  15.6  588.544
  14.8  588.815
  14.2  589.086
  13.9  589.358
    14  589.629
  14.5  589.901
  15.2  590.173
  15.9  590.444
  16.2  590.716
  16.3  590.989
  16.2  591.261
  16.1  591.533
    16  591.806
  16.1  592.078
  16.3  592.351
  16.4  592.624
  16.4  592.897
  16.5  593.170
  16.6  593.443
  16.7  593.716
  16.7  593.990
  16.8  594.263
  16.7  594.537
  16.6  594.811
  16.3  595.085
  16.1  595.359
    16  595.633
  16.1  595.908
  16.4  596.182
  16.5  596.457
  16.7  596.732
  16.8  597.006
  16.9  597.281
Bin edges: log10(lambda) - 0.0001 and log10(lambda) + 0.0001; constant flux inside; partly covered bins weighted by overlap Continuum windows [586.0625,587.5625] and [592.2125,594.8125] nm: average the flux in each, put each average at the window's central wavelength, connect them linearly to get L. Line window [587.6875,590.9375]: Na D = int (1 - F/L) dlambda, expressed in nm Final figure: 0.28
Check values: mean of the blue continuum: 17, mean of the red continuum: 16.6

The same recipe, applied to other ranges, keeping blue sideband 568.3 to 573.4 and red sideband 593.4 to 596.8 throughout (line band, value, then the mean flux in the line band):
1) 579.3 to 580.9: -0.066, 17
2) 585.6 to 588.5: -0.090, 16.9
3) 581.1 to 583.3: -0.156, 17.5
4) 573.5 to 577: -0.135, 16.9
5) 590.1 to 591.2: 0.031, 16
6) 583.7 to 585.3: -0.027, 16.6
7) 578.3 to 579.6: -0.010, 16.4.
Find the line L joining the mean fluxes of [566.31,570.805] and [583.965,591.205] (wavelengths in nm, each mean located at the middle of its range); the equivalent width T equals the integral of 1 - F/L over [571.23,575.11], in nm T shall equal -0.16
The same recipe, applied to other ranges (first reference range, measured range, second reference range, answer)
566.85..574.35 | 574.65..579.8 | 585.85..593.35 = -0.141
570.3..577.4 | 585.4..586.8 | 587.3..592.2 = -0.072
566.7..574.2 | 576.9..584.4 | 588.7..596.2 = -0.387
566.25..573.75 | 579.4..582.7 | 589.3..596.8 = -0.233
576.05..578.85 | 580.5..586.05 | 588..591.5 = -0.346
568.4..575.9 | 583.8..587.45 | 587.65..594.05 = -0.168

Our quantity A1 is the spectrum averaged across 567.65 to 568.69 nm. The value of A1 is 16.5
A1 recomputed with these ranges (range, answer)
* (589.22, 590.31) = 14.4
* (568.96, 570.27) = 16.2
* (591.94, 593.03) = 16.3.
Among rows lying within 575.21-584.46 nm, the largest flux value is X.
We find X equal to 18.2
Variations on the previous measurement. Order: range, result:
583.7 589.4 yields 17.4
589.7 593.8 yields 16.7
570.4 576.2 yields 17.2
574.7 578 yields 17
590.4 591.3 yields 16.3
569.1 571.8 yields 16.2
